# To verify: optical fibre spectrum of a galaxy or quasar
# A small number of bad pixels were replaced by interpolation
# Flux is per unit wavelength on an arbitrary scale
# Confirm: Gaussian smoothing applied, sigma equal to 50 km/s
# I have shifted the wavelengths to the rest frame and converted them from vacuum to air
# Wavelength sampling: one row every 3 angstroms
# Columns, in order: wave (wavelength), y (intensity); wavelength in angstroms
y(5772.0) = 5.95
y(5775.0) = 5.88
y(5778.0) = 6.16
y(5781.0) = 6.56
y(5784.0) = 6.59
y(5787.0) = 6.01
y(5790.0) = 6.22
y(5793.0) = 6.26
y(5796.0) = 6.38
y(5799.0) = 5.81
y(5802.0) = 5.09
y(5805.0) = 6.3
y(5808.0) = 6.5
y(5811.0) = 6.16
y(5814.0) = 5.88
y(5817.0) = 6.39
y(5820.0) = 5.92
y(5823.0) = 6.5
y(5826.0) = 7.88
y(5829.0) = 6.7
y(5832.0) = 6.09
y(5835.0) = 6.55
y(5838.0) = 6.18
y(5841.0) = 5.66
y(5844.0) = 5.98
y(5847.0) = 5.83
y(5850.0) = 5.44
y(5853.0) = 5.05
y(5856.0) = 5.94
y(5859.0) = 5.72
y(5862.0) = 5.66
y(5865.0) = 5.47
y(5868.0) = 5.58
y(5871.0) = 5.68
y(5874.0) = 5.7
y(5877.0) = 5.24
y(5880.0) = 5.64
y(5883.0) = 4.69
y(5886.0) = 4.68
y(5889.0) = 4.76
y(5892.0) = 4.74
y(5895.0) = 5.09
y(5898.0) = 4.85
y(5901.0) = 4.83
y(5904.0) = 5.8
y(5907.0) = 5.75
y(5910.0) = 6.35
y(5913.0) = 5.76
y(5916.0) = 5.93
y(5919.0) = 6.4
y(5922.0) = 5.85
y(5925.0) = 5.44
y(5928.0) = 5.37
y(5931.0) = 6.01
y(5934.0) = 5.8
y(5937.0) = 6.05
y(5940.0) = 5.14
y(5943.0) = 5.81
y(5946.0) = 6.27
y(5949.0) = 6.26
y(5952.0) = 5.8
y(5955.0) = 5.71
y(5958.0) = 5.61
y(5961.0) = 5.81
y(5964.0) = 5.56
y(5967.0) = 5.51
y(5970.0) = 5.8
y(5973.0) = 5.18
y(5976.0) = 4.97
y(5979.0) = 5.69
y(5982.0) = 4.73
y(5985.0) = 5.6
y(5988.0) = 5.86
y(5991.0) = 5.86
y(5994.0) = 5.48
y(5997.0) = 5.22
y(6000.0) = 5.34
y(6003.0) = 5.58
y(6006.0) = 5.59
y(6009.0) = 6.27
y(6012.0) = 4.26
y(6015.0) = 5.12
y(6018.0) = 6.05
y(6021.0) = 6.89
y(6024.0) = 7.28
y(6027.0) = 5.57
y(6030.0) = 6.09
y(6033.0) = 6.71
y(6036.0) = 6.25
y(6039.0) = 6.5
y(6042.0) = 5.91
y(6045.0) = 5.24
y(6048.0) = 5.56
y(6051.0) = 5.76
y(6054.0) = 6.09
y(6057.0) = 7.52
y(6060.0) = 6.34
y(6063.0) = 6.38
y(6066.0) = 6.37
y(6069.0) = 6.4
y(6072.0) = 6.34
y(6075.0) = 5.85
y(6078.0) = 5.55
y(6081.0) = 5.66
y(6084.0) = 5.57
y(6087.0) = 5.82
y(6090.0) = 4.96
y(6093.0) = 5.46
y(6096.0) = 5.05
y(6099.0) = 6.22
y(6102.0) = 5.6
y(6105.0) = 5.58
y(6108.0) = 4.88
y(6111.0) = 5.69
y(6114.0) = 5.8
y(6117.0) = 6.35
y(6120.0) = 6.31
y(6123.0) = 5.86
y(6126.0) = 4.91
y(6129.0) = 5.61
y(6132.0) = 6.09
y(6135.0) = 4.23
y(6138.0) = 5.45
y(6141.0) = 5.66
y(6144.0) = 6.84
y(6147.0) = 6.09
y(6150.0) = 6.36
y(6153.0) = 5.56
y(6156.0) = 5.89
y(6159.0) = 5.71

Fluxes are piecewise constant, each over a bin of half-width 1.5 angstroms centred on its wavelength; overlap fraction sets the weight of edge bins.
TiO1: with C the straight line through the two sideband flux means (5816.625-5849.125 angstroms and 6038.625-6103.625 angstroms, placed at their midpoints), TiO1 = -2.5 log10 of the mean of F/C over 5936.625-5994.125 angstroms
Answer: 0.08 mag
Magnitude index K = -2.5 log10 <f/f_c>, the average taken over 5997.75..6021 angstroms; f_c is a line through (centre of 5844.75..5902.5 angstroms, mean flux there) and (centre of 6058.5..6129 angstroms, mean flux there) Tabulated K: 0.01 mag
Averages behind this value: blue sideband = 5.3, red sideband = 5.78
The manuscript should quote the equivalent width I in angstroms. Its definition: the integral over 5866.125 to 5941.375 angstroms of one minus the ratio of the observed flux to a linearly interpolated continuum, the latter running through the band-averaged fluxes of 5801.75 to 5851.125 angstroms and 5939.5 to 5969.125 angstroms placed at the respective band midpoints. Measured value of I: 5.8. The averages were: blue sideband 6.21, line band 5.49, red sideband 5.77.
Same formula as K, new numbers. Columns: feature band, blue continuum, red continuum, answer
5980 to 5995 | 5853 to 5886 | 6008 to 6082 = 0.07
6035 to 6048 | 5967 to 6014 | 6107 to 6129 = -0.07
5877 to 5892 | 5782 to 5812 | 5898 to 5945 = 0.18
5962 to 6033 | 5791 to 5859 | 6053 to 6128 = 0.05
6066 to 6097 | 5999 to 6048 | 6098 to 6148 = 0.02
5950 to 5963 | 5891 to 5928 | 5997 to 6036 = -0.01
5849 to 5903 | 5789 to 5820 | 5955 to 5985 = 0.11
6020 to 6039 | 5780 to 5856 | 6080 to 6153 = -0.11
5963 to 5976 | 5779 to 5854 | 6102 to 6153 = 0.10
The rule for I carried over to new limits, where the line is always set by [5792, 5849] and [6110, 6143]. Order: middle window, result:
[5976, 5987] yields 1.1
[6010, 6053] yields -0.9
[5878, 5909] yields 4.9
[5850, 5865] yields 1.4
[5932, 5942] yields 0.5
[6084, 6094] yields 0.5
